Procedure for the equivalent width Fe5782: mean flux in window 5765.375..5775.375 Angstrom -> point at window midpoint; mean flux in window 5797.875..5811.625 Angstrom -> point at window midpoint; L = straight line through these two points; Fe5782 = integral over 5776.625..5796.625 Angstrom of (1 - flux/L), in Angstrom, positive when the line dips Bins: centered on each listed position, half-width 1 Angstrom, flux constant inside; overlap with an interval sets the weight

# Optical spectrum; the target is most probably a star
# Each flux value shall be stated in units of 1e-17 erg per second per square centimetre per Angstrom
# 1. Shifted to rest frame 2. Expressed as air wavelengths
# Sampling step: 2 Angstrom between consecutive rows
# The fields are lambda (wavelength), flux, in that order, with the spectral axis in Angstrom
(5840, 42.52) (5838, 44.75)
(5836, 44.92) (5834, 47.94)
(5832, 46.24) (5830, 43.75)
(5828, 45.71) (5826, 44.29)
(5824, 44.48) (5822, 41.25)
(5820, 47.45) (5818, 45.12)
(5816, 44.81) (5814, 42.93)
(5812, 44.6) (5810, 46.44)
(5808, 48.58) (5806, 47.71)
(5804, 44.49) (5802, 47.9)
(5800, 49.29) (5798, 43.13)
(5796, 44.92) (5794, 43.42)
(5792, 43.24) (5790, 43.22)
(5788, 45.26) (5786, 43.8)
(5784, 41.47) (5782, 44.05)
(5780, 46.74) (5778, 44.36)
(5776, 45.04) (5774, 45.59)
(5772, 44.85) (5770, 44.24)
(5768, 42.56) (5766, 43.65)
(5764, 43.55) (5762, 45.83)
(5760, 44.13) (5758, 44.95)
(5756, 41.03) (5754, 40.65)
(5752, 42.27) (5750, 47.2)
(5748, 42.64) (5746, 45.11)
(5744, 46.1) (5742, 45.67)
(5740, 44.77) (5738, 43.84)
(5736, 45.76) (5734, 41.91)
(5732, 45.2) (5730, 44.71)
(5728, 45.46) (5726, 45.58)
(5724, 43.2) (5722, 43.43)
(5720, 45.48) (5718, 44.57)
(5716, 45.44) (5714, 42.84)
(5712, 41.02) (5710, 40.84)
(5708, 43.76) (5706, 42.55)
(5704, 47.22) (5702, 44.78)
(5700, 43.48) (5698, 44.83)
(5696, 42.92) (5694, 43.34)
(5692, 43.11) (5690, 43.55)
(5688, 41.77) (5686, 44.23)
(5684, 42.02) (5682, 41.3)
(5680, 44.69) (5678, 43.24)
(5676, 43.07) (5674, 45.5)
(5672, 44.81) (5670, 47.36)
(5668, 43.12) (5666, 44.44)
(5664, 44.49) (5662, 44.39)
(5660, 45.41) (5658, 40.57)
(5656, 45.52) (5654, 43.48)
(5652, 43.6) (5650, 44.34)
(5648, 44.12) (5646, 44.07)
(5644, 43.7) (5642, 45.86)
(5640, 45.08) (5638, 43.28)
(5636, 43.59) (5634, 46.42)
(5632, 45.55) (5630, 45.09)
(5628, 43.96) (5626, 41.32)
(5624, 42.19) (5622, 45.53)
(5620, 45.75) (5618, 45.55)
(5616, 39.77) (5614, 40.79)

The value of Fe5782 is 0.6 Angstrom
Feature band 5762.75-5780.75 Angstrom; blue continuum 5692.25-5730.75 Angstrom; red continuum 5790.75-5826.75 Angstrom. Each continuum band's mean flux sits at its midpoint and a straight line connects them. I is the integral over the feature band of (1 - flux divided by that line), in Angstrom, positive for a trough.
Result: 0.10 Angstrom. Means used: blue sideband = 43.9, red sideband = 45.2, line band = 44.5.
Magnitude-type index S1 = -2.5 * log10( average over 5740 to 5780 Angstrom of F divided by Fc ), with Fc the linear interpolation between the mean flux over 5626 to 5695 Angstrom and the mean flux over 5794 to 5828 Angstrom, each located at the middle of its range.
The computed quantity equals 0.02 mag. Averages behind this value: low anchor 44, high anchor 45.4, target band 44.3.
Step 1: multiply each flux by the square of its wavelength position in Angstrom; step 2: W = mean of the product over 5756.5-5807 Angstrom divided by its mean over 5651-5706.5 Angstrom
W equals 1.1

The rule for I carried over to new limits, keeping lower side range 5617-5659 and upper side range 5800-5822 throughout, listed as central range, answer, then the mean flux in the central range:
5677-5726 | 1.4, 43.5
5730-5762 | 0.8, 44.2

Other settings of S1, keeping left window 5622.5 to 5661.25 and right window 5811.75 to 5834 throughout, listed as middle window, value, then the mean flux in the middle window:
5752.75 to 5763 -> 0.03 mag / 43.3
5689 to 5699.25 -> 0.02 mag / 43.5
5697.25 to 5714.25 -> 0.02 mag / 43.5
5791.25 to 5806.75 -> -0.02 mag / 45.5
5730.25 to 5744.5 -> -0.01 mag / 44.7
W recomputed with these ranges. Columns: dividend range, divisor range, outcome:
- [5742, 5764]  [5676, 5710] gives 1.04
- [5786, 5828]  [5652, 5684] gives 1.08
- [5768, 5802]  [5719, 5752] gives 1.02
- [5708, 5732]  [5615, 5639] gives 1.03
